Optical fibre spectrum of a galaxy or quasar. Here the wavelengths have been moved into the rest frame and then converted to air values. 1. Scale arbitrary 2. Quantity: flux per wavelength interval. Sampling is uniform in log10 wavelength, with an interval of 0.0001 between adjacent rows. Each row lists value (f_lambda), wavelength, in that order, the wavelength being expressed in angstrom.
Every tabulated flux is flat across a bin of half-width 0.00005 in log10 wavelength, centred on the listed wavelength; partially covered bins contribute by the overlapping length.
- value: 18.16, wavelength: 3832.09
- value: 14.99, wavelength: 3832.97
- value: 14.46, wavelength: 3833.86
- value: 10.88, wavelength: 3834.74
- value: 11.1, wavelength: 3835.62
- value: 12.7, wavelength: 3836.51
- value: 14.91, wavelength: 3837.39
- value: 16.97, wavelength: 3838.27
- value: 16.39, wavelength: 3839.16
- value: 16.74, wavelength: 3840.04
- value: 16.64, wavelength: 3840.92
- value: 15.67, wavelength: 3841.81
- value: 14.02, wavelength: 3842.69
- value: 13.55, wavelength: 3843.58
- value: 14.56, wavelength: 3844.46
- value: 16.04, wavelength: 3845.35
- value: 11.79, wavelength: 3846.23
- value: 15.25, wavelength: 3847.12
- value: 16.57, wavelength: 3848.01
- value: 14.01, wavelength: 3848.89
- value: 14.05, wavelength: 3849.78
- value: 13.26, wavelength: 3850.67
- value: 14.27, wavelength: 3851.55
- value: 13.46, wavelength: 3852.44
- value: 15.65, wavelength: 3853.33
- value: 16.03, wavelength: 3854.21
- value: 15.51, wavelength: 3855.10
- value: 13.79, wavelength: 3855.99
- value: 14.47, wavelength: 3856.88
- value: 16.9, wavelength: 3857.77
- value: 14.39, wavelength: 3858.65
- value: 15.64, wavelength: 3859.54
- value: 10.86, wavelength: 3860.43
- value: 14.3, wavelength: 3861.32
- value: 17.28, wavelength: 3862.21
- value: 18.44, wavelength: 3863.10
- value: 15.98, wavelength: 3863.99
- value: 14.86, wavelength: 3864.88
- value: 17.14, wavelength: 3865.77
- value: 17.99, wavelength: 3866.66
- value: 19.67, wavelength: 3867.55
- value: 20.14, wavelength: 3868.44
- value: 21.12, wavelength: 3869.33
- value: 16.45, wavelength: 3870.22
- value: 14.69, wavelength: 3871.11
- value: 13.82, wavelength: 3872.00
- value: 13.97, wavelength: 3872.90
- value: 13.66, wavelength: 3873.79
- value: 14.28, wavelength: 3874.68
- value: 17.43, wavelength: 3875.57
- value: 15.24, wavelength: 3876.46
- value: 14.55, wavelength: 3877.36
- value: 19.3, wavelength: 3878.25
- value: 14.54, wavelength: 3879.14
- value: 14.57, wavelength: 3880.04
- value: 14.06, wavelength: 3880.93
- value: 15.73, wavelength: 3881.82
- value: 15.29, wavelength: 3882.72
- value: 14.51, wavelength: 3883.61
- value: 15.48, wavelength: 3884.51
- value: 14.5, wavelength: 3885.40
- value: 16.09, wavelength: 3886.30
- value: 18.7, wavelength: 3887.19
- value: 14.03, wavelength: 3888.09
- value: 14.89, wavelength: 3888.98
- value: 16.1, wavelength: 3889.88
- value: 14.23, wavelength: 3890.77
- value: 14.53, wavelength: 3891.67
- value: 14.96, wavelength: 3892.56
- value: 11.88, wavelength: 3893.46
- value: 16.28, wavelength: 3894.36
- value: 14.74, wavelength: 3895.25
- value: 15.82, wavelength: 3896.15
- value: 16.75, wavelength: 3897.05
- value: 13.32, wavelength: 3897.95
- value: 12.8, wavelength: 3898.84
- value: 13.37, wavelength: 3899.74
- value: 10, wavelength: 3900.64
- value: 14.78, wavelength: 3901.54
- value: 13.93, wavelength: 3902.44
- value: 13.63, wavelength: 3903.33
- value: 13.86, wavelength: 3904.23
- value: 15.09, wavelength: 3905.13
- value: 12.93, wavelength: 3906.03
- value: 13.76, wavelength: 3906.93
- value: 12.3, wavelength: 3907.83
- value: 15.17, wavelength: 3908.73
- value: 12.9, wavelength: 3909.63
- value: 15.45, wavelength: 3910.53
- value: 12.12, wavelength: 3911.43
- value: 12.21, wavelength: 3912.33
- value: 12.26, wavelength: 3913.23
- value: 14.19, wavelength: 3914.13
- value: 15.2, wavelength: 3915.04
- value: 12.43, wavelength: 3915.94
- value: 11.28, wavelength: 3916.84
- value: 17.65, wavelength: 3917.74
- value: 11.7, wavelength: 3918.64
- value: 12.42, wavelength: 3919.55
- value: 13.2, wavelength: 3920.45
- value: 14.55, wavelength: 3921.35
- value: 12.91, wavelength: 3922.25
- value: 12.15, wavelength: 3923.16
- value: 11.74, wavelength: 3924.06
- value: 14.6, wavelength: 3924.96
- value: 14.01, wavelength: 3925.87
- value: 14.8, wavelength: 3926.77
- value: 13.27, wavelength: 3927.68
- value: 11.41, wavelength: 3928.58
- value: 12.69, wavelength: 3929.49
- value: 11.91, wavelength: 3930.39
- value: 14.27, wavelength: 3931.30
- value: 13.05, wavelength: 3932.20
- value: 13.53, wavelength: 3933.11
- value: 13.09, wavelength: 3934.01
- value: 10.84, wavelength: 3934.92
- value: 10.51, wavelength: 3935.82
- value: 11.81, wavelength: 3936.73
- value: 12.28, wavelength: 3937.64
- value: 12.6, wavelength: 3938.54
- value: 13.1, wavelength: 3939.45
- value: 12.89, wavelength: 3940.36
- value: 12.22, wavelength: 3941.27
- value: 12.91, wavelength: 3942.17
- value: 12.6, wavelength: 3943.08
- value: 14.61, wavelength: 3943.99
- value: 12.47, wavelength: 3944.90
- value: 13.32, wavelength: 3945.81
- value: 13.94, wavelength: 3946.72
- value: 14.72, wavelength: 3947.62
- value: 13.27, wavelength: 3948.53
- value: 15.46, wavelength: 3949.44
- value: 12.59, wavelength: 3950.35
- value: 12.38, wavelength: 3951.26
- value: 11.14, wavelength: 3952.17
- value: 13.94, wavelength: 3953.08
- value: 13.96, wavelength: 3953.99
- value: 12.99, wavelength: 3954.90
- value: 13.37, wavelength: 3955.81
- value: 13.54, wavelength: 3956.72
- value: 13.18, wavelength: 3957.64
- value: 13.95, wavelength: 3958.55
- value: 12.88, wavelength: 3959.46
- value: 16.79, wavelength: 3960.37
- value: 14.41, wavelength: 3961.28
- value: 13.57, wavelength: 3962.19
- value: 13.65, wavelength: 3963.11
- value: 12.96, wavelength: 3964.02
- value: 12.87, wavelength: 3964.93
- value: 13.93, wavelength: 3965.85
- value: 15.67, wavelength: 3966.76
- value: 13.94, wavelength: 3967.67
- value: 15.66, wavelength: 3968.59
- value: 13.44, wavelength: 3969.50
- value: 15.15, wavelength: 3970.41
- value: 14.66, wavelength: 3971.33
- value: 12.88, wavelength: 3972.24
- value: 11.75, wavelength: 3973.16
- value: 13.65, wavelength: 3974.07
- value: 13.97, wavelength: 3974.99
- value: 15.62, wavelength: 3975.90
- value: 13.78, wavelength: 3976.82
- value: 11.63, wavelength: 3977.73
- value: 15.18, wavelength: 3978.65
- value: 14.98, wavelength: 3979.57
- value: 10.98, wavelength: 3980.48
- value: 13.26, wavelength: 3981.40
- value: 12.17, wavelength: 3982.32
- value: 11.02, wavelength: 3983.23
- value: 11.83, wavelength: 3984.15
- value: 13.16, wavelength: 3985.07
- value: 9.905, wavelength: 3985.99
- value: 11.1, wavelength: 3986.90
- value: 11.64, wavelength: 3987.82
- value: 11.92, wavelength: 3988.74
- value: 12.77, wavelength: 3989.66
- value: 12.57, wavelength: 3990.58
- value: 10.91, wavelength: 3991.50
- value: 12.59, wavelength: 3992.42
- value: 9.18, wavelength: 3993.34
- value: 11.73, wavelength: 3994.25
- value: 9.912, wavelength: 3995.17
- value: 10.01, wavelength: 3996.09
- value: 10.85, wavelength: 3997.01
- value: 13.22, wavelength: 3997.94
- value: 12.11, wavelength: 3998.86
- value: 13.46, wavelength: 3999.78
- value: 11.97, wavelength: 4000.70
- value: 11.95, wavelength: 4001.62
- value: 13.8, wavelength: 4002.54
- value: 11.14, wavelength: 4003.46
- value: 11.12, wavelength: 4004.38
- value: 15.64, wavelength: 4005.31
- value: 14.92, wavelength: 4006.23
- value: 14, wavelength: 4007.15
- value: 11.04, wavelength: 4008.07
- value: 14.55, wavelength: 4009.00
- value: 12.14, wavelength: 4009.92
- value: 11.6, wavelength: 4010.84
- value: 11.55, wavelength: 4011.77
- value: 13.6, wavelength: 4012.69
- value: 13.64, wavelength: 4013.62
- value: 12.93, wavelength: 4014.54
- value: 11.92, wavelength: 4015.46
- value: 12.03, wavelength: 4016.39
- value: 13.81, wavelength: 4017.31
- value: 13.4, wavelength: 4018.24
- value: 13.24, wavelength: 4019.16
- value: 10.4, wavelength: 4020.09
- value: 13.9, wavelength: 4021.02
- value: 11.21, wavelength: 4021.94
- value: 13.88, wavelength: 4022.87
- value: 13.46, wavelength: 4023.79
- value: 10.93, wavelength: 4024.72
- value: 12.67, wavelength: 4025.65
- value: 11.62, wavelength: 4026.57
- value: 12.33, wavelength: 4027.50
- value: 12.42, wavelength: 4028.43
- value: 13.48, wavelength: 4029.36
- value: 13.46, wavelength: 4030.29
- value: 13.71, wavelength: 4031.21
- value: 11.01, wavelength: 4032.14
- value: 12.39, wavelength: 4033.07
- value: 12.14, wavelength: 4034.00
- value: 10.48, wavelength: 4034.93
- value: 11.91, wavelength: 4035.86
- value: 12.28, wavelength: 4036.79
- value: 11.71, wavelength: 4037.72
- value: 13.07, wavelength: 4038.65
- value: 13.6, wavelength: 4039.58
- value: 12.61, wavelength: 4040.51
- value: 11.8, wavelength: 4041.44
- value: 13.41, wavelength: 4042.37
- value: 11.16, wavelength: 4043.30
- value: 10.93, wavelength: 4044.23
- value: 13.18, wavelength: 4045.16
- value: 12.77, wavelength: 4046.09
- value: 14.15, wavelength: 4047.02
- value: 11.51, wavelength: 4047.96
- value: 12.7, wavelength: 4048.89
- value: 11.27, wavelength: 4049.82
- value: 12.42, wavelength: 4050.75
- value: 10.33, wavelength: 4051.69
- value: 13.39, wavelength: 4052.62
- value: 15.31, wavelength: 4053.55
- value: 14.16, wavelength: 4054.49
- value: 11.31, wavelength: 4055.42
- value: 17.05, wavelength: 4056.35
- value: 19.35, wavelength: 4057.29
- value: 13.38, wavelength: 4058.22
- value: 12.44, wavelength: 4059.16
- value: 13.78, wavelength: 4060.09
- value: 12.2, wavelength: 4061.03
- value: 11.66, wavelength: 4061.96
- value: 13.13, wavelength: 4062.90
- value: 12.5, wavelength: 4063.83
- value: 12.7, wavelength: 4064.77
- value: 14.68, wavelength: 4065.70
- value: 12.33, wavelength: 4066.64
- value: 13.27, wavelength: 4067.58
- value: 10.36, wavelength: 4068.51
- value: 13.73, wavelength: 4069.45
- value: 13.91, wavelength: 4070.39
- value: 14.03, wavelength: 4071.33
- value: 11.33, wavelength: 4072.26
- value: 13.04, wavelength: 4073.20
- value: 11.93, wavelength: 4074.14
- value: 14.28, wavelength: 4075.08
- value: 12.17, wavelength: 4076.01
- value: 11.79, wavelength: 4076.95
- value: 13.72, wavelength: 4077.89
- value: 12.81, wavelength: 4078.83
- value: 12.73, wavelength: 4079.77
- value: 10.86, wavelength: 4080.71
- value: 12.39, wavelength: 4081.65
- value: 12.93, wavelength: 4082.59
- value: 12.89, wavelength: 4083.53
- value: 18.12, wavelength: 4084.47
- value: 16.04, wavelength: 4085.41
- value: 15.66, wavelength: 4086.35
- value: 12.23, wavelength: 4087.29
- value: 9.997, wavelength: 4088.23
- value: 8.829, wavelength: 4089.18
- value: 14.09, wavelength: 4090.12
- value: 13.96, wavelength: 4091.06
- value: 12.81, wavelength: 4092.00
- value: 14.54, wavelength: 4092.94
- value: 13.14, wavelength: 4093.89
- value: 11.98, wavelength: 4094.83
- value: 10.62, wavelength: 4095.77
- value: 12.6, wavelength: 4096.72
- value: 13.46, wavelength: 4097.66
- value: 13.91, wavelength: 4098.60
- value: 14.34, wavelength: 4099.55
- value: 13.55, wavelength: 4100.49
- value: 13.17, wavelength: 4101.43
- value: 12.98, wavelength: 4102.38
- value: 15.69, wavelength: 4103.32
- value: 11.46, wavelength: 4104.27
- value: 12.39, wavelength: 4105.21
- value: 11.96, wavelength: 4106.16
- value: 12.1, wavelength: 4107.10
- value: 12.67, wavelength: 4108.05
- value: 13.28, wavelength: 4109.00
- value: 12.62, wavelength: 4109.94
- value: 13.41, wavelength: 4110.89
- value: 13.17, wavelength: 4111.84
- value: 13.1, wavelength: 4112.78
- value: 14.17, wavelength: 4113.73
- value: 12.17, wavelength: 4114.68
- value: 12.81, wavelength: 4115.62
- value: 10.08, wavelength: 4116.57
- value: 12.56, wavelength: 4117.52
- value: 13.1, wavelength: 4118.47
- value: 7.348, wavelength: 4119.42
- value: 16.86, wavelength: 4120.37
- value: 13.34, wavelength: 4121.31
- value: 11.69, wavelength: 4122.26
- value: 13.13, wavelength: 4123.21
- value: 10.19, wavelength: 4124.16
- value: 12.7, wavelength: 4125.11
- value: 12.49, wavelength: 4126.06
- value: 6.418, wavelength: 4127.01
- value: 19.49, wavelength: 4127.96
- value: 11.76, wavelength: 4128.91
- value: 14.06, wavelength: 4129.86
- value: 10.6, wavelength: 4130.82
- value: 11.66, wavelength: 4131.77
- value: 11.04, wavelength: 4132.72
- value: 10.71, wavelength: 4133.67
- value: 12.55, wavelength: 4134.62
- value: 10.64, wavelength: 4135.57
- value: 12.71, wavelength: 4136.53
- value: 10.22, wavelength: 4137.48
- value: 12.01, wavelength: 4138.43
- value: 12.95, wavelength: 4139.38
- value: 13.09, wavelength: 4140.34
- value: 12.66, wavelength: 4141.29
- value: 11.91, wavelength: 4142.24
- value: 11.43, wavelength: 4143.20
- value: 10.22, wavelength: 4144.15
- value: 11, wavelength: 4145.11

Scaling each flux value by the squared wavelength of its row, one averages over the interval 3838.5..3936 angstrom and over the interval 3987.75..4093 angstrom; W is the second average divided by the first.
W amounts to 0.94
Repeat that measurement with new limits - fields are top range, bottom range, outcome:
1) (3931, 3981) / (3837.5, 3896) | 0.91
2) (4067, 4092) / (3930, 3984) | 1.03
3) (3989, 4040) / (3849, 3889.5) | 0.86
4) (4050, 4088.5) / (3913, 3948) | 1.09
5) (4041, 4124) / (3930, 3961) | 1.05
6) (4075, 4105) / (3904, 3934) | 1.07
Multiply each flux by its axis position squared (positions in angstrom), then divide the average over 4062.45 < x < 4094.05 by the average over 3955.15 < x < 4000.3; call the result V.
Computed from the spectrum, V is 1.06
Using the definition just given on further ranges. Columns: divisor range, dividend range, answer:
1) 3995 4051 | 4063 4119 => 1.07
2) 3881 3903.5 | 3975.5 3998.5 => 0.86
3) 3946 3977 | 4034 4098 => 0.98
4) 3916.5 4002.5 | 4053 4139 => 1.06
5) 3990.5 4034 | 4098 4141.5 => 1.06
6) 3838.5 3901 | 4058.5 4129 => 0.94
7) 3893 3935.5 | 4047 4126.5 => 1.05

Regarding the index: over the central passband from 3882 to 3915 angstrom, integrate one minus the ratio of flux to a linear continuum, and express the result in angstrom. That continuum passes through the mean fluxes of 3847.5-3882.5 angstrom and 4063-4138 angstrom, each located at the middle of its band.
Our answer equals 2.0 angstrom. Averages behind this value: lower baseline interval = 15.6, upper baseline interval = 12.7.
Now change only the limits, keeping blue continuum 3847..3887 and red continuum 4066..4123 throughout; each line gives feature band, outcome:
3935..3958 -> 2.6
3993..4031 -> 3.8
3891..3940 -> 5.3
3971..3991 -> 2.1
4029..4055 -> 1.9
